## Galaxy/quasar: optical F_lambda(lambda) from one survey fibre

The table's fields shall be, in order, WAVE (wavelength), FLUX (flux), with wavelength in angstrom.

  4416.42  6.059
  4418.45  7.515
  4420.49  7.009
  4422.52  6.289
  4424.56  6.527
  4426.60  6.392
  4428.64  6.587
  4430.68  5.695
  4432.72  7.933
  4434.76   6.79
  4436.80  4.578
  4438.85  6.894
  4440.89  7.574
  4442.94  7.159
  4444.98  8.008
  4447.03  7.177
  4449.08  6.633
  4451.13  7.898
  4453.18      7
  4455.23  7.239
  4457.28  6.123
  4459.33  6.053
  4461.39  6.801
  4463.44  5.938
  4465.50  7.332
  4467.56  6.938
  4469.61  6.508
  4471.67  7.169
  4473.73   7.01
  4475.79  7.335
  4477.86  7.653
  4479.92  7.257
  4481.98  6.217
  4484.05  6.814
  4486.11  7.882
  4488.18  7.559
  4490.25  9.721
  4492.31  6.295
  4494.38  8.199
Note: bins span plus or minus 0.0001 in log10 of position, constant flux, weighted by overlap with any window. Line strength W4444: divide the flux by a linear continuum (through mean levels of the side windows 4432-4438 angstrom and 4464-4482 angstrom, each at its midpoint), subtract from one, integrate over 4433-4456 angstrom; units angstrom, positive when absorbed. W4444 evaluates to -1.7 angstrom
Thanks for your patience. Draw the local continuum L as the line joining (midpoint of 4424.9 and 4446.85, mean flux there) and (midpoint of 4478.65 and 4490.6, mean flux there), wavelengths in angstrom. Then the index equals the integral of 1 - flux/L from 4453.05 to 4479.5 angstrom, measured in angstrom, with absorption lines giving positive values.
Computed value 1.25 angstrom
